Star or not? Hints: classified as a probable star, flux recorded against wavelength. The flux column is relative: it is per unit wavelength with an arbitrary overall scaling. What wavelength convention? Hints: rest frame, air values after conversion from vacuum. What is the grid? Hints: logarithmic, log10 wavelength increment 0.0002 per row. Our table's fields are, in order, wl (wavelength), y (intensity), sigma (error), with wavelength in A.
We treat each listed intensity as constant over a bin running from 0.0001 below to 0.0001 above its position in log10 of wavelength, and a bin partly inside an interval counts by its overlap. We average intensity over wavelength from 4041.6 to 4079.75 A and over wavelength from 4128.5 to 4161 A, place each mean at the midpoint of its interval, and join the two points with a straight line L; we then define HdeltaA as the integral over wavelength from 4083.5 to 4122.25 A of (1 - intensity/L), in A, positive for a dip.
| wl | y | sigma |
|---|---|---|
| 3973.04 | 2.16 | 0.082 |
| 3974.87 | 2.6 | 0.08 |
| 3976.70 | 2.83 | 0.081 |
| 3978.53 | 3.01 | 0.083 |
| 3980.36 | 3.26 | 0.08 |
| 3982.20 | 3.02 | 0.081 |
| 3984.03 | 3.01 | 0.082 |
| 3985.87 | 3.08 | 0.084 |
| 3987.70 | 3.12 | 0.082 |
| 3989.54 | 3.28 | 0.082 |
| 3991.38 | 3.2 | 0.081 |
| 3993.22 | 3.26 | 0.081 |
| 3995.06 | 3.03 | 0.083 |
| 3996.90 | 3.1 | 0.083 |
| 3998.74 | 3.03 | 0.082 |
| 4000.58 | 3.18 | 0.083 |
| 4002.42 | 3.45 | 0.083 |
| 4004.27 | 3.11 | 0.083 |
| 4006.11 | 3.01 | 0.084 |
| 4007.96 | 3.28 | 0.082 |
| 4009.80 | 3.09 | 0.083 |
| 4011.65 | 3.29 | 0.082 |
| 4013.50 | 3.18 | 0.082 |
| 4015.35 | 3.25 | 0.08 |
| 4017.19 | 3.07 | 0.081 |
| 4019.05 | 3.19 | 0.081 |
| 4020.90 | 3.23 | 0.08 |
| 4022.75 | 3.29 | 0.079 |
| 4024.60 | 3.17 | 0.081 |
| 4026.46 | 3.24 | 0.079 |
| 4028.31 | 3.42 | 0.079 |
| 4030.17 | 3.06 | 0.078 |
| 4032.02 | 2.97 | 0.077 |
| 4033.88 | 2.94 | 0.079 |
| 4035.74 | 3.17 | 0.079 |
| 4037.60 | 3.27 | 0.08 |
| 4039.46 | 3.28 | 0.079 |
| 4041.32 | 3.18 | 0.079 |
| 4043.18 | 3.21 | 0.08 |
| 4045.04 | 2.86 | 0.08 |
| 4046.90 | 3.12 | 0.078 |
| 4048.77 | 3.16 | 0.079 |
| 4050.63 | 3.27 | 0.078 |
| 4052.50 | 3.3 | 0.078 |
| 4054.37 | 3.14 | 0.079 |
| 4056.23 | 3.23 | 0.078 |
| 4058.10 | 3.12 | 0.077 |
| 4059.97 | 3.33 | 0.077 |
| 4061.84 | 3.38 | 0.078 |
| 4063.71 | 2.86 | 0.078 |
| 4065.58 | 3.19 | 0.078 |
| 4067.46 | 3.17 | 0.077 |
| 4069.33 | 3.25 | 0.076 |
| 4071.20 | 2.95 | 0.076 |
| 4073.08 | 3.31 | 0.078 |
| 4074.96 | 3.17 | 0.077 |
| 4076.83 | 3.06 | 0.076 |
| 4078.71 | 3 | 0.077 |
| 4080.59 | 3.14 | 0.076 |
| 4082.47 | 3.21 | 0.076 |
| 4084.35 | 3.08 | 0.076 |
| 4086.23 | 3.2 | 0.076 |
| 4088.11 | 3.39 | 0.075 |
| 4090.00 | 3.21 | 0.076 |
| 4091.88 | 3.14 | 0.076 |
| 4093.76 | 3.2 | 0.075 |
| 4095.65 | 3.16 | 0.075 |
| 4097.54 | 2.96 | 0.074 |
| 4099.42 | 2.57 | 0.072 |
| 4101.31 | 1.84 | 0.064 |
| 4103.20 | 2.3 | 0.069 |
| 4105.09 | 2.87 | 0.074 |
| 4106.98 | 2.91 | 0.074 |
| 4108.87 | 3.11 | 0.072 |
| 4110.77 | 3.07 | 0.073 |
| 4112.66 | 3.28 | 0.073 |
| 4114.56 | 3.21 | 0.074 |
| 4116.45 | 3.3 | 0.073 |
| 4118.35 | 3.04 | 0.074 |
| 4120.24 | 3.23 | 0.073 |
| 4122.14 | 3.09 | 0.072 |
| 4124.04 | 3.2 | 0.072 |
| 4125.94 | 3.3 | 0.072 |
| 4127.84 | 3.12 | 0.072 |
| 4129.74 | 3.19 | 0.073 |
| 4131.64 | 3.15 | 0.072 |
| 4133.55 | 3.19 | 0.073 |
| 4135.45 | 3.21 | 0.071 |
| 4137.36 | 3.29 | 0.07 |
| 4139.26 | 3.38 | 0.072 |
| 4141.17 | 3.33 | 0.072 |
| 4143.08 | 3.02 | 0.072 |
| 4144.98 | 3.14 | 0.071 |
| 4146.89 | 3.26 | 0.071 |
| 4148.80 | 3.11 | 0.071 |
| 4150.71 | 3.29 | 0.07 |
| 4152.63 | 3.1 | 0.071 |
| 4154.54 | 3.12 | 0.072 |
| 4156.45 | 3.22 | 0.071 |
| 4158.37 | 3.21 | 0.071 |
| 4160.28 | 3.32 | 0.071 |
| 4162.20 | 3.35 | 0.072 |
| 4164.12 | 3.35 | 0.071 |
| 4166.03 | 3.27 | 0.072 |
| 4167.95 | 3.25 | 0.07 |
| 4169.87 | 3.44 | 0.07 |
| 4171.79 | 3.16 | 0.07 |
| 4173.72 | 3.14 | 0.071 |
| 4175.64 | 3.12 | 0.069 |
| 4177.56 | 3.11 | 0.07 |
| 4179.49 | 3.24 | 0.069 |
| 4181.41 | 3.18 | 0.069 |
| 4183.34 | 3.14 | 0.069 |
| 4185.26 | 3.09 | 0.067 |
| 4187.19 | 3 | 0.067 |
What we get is 2.13 A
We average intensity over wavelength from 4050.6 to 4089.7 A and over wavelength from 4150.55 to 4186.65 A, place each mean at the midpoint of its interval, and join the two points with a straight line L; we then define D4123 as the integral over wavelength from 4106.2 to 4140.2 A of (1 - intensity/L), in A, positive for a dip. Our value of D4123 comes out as 0.1 A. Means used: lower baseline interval 3.18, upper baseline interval 3.21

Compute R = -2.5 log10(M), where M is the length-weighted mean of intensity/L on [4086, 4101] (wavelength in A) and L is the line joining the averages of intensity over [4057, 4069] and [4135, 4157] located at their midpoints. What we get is 0.05 mag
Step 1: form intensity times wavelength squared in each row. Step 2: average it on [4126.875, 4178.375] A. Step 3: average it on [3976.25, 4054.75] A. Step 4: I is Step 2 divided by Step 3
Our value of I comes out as 1.1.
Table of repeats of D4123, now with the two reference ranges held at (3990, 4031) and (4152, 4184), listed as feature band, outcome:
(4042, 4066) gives 0.2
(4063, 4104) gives 2.4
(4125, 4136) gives 0.1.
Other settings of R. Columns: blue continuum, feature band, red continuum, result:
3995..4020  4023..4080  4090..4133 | -0.02 mag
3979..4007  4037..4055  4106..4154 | -0.01 mag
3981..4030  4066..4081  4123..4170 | 0.02 mag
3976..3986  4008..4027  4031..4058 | -0.04 mag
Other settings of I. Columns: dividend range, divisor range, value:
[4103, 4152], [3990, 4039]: 1.05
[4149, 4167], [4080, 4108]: 1.14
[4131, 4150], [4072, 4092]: 1.04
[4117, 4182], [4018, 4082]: 1.06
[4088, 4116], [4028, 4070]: 0.95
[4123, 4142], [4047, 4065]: 1.05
